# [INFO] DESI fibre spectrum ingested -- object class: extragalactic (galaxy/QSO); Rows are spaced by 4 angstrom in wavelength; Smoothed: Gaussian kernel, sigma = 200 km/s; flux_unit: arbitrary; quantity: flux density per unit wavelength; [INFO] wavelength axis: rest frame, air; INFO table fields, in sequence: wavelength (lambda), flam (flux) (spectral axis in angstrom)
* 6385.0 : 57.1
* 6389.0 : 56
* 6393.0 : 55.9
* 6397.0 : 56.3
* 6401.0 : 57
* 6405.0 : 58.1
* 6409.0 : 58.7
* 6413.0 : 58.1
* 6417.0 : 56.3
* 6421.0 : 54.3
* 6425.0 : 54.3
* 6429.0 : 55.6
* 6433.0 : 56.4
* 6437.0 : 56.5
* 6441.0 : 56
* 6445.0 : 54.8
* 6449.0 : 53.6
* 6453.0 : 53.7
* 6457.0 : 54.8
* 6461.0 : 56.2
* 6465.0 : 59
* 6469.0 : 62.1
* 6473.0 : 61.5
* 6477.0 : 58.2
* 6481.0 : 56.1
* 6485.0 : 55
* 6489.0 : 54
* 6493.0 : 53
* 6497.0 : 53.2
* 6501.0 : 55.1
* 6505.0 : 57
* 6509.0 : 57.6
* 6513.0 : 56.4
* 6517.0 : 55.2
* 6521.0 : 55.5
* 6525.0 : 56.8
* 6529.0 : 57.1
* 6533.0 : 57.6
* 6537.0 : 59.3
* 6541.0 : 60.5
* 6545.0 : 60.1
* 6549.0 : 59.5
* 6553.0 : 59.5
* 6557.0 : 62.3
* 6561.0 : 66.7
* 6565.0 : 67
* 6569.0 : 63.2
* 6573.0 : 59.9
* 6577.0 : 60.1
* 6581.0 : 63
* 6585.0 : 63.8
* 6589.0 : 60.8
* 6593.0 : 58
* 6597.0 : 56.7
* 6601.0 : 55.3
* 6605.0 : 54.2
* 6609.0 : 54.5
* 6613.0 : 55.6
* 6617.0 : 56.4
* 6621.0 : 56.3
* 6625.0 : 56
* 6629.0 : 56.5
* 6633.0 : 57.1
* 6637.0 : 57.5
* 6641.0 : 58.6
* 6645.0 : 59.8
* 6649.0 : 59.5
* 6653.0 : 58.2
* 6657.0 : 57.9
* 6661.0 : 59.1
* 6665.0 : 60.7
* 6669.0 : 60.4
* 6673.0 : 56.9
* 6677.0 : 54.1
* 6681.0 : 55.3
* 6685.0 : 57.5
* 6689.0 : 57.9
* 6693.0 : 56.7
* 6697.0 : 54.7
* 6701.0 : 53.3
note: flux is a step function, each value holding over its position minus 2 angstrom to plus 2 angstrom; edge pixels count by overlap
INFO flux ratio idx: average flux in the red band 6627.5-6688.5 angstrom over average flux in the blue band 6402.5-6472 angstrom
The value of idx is 1.03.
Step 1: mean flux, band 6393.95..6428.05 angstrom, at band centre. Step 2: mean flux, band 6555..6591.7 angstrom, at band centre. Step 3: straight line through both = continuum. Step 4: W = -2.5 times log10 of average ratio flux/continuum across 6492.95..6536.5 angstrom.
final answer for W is 0.08 mag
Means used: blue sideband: 56.6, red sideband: 62.9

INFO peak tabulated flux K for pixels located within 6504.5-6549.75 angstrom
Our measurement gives 60.5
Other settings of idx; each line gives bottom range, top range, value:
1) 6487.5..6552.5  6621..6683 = 1.02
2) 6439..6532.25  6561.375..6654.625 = 1.05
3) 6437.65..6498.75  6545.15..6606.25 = 1.08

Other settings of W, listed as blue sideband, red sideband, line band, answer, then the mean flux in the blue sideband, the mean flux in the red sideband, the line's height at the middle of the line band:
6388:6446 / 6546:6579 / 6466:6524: 0.06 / 56.3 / 62.2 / 59.5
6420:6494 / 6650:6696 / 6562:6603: -0.07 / 56.1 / 57.7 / 57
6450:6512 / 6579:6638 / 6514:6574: -0.06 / 56.4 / 57.4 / 56.9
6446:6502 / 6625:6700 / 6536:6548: -0.06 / 56.1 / 57.6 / 56.6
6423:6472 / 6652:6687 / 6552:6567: -0.13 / 56.2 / 57.8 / 57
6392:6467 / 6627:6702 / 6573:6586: -0.09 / 56.1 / 57.5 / 57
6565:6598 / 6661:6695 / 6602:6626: 0.08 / 61.2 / 57.5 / 60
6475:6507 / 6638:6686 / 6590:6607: 0.01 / 55.2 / 58.2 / 57.1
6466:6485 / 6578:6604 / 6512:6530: 0.06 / 59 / 59.4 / 59.1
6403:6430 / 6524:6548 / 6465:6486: -0.02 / 56.5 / 58.7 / 57.6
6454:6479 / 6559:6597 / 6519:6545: 0.05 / 58.4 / 62.2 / 60.6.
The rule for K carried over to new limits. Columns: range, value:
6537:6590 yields 67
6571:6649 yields 63.8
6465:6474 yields 62.1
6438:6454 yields 56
